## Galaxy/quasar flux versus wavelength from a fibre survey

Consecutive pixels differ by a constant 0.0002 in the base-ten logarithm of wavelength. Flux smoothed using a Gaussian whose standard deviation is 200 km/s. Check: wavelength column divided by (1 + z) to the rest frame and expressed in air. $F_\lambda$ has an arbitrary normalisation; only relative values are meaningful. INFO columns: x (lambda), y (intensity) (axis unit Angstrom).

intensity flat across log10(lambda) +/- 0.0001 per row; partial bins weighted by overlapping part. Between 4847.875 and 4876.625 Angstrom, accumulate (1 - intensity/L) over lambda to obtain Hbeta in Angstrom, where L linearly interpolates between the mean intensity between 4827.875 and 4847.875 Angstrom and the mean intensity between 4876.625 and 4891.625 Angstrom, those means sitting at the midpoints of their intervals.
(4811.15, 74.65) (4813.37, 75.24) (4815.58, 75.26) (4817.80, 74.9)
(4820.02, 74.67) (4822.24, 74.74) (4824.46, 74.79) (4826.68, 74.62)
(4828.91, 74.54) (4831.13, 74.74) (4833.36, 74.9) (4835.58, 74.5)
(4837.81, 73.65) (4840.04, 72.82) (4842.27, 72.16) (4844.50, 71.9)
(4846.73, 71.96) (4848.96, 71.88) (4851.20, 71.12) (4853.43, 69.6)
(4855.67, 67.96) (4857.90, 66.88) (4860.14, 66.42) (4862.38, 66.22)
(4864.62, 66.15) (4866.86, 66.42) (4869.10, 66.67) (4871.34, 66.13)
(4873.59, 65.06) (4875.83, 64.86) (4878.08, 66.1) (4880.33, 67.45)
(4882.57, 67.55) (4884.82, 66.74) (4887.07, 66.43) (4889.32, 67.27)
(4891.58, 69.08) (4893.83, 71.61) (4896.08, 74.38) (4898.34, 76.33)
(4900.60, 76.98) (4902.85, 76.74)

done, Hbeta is 1.1 Angstrom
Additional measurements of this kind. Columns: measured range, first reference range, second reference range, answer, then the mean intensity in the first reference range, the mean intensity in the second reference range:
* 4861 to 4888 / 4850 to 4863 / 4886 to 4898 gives 1.1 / 68.1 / 70.2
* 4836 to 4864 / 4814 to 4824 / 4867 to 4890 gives 0.1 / 74.9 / 66.4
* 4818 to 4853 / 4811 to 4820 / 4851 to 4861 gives -0.9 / 75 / 68.2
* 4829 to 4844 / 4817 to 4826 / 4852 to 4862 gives -0.4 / 74.8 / 67.7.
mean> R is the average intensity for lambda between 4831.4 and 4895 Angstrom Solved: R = 69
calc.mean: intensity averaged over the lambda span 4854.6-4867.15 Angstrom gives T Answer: 66.7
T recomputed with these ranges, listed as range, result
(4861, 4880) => 66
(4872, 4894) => 67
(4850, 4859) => 68.9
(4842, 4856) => 71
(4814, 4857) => 73.2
